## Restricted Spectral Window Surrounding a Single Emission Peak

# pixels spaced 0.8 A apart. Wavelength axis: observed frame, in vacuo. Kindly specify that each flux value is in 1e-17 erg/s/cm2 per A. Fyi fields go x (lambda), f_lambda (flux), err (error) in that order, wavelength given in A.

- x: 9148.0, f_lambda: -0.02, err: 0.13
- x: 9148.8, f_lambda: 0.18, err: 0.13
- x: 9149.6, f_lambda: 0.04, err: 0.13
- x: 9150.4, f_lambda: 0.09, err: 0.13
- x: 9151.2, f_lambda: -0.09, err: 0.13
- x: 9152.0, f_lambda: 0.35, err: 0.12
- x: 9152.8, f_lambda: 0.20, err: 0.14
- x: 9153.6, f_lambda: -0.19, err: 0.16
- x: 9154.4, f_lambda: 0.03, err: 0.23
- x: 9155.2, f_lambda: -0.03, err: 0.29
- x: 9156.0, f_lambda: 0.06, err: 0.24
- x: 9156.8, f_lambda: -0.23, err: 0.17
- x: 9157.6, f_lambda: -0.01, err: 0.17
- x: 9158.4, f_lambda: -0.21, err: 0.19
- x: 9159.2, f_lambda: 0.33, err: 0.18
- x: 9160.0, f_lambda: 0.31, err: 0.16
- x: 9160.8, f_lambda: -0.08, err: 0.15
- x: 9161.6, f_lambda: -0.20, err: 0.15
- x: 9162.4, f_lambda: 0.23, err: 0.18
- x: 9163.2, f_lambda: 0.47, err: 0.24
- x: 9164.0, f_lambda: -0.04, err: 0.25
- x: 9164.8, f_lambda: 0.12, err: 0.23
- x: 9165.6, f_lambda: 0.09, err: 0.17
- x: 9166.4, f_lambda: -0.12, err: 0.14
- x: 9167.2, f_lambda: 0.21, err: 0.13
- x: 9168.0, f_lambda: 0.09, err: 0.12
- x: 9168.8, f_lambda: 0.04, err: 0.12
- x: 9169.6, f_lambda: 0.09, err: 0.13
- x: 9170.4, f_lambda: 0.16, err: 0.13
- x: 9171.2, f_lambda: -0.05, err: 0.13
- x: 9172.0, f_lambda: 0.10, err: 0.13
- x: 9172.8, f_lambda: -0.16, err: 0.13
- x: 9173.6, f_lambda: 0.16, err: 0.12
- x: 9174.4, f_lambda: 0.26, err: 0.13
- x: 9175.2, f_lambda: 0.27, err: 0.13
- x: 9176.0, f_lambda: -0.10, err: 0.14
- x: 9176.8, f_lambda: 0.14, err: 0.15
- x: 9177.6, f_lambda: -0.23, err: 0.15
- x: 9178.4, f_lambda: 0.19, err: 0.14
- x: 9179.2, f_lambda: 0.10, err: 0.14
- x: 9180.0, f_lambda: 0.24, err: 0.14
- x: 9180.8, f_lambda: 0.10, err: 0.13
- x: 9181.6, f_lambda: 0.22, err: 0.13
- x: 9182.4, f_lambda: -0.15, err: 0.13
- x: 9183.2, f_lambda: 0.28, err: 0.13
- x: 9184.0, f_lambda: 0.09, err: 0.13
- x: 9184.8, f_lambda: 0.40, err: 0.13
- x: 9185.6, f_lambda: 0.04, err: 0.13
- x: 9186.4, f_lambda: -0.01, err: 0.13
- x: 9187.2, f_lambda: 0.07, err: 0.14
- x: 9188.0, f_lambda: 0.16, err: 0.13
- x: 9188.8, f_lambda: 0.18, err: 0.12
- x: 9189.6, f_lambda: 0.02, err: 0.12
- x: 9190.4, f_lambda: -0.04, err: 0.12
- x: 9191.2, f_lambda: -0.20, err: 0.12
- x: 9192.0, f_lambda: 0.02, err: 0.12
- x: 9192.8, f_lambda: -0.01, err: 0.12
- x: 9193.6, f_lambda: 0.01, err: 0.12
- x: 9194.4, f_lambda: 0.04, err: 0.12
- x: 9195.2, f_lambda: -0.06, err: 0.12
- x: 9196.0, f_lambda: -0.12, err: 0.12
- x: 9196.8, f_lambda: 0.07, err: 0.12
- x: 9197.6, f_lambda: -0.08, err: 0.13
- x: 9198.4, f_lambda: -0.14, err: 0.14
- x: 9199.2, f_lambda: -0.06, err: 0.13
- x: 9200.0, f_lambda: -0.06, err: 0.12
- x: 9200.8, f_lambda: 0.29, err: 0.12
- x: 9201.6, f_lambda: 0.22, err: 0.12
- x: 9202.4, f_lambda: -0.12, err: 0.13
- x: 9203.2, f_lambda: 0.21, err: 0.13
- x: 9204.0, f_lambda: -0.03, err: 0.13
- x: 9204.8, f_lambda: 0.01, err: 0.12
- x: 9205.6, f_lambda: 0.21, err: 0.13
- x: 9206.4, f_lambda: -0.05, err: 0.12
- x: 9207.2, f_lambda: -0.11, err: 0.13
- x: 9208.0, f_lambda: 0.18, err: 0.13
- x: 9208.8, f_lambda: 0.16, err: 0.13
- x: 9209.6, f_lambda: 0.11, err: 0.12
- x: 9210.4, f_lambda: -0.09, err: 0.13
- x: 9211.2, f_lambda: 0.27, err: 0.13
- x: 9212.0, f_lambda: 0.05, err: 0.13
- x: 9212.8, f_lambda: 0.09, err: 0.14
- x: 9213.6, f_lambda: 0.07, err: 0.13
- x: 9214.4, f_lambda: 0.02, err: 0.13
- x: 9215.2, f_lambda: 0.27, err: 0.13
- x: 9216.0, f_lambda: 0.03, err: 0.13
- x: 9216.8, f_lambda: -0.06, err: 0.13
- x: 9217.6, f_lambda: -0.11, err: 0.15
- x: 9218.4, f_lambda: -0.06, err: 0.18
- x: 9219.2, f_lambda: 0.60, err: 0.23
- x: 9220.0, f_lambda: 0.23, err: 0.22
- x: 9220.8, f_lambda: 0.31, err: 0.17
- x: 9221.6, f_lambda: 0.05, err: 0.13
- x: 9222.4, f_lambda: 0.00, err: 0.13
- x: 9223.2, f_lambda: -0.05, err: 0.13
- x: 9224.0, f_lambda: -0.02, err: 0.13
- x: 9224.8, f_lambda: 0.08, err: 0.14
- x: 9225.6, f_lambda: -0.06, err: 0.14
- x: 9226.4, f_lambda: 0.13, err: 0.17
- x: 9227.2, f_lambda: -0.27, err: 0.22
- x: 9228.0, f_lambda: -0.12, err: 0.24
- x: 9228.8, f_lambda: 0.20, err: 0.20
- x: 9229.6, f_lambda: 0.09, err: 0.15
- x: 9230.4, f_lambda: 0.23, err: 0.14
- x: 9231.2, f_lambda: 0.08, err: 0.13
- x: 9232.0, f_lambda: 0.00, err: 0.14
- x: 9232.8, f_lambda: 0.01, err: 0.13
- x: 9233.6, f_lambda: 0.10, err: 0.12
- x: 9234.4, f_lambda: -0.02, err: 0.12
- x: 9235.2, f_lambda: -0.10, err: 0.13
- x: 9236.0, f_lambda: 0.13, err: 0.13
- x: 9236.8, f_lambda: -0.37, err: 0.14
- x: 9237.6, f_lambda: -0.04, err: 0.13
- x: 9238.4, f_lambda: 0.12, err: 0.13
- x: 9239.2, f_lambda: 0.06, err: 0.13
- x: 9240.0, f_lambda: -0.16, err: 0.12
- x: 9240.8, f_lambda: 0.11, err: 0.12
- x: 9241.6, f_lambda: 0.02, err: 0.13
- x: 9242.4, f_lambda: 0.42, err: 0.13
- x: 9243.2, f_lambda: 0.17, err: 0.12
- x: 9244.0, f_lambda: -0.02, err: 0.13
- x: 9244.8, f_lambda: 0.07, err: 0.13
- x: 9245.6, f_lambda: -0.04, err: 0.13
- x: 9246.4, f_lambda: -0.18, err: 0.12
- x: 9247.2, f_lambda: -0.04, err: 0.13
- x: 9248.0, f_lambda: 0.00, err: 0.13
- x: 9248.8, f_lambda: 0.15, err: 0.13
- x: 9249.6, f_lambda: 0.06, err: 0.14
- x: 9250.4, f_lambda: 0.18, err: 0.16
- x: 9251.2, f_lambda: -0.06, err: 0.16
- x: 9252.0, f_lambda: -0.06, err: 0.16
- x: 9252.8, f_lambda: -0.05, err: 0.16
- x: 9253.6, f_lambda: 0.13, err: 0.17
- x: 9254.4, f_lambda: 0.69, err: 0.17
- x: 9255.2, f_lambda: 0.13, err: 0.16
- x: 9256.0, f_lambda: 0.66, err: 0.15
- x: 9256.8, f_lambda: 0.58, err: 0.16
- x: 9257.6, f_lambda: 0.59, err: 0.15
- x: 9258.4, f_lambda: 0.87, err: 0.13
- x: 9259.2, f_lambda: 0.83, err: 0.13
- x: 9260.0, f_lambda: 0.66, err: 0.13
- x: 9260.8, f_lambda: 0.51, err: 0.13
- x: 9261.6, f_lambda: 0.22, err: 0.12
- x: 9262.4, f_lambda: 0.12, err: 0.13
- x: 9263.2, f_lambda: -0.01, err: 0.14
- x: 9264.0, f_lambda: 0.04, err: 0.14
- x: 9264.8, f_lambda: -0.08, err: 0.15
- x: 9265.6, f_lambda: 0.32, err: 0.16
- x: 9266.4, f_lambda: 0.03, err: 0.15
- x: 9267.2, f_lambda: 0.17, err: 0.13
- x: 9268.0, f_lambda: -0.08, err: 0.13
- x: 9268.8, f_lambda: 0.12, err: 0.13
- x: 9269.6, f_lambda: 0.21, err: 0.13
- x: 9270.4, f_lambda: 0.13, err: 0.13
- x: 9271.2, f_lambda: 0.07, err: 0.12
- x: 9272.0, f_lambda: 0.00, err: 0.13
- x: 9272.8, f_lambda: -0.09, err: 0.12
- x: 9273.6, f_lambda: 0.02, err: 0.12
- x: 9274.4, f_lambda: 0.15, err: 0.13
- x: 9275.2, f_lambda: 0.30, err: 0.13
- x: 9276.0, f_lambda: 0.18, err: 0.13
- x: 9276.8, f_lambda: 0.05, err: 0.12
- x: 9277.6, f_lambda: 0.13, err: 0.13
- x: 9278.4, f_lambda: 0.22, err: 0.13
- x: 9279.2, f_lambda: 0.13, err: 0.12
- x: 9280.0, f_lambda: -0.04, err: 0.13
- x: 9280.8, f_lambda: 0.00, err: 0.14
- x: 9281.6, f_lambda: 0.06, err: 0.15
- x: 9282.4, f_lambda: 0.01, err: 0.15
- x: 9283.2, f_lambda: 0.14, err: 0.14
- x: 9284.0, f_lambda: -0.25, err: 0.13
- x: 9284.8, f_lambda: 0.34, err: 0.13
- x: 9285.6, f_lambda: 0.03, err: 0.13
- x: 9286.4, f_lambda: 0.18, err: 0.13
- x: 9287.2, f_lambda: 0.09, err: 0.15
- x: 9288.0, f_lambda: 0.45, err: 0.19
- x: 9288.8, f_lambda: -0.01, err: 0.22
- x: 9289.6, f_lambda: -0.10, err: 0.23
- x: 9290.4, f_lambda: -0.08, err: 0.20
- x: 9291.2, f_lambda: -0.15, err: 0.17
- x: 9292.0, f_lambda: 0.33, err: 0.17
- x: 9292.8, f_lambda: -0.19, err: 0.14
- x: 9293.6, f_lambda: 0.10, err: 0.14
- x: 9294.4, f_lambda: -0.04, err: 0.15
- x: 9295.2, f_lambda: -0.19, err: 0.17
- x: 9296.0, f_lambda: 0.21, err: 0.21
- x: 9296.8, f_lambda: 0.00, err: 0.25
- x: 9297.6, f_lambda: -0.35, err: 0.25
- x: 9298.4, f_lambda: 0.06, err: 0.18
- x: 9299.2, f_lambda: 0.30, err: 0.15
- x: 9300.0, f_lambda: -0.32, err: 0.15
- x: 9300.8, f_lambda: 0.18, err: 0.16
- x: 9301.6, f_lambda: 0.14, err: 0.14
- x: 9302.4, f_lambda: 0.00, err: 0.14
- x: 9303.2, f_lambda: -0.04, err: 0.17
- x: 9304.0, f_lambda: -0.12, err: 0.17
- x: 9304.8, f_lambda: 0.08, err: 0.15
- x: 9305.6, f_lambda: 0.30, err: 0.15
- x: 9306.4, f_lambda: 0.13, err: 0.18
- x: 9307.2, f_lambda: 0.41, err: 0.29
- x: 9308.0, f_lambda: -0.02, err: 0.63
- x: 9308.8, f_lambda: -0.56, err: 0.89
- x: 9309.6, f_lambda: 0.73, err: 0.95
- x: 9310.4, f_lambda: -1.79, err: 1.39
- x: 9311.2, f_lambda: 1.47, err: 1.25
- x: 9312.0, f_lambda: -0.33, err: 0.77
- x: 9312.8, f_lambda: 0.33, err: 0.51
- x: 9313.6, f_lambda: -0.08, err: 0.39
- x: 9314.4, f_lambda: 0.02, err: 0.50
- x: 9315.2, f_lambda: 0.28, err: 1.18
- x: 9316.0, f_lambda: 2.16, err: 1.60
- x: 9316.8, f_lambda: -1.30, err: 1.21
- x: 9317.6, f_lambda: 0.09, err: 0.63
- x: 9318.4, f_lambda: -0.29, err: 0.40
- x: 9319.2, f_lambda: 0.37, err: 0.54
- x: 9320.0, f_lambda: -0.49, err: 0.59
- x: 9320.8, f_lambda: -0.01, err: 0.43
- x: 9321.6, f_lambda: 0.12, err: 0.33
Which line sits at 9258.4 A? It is H-beta 4861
